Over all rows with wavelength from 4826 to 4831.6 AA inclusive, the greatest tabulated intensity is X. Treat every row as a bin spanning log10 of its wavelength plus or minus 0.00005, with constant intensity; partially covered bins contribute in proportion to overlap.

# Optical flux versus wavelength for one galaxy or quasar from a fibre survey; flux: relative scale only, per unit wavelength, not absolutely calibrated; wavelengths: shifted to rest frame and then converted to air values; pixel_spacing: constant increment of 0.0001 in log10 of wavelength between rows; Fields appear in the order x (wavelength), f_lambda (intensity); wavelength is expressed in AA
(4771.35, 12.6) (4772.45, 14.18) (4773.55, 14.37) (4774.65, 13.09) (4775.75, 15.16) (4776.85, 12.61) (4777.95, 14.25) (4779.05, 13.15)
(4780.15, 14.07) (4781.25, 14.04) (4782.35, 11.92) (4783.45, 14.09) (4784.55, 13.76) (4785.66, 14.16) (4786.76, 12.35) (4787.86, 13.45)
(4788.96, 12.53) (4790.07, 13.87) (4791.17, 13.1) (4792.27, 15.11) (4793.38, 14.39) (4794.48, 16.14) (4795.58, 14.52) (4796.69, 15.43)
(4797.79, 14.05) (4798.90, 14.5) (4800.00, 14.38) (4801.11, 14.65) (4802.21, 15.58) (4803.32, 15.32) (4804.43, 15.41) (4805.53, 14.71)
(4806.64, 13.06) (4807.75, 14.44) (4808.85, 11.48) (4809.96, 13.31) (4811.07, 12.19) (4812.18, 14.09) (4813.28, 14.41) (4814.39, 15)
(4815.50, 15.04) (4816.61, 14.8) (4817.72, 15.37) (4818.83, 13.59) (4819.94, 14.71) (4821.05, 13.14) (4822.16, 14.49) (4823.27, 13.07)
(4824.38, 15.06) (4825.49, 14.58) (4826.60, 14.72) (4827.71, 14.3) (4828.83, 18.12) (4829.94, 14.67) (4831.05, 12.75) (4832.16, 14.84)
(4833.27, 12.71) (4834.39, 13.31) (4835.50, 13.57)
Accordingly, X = 18.12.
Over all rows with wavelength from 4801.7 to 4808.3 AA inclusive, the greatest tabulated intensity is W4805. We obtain 15.58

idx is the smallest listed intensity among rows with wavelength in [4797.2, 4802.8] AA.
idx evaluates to 14.05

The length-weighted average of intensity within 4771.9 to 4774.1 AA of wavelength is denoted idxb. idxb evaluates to 14.3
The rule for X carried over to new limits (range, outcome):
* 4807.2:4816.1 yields 15.04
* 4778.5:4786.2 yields 14.16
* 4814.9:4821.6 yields 15.37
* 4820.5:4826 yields 15.06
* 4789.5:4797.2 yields 16.14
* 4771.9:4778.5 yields 15.16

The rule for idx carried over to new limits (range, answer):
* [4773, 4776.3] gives 13.09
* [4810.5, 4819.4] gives 12.19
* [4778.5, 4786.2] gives 11.92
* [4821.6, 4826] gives 13.07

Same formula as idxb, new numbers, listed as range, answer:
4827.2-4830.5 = 15.7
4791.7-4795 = 15.2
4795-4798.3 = 14.7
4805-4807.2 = 13.8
